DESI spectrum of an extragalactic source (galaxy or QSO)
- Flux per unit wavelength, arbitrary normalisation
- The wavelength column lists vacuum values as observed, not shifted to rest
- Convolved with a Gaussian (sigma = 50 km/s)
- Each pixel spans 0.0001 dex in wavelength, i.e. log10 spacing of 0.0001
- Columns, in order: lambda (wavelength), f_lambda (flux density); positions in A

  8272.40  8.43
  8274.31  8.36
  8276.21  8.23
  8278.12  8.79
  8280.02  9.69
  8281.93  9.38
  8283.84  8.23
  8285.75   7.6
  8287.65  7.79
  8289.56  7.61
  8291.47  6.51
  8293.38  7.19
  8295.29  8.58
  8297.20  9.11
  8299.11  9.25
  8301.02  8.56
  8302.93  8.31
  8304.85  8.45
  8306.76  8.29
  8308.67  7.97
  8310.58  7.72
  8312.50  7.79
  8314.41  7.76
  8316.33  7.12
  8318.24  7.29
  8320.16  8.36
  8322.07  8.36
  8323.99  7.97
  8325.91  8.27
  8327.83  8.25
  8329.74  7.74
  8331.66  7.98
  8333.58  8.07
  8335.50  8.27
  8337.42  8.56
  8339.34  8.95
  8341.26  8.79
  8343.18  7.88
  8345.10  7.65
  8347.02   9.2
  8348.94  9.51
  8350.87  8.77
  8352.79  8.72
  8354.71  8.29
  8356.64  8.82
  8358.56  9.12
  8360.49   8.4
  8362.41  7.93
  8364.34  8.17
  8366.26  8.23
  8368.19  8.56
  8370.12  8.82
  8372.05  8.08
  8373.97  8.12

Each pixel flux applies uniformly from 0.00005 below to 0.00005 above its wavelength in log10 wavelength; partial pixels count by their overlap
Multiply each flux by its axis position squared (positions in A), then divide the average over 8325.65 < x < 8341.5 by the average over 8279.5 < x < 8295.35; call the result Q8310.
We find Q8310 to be 1.05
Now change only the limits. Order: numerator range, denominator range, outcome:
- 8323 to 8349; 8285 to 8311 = 1.04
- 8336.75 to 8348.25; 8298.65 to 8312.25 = 1.04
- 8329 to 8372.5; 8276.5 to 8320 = 1.05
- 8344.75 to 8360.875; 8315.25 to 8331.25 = 1.12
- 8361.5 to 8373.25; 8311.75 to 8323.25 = 1.08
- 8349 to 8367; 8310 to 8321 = 1.13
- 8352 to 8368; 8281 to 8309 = 1.05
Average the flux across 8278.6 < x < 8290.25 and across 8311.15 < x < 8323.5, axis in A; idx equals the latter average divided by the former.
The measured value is 0.92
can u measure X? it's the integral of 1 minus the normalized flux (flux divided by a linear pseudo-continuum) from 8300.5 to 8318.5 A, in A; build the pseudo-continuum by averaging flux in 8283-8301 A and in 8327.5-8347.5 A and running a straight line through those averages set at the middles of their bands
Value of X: 0.4 A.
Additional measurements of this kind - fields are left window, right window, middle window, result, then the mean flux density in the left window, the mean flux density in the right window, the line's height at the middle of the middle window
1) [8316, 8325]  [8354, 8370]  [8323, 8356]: -1.1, 7.87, 8.46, 8.14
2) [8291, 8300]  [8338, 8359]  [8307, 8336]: 1.8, 8.21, 8.69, 8.44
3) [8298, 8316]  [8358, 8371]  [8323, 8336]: 0.3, 8.2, 8.44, 8.29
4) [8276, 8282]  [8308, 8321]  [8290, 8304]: 0.3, 9.07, 7.7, 8.37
